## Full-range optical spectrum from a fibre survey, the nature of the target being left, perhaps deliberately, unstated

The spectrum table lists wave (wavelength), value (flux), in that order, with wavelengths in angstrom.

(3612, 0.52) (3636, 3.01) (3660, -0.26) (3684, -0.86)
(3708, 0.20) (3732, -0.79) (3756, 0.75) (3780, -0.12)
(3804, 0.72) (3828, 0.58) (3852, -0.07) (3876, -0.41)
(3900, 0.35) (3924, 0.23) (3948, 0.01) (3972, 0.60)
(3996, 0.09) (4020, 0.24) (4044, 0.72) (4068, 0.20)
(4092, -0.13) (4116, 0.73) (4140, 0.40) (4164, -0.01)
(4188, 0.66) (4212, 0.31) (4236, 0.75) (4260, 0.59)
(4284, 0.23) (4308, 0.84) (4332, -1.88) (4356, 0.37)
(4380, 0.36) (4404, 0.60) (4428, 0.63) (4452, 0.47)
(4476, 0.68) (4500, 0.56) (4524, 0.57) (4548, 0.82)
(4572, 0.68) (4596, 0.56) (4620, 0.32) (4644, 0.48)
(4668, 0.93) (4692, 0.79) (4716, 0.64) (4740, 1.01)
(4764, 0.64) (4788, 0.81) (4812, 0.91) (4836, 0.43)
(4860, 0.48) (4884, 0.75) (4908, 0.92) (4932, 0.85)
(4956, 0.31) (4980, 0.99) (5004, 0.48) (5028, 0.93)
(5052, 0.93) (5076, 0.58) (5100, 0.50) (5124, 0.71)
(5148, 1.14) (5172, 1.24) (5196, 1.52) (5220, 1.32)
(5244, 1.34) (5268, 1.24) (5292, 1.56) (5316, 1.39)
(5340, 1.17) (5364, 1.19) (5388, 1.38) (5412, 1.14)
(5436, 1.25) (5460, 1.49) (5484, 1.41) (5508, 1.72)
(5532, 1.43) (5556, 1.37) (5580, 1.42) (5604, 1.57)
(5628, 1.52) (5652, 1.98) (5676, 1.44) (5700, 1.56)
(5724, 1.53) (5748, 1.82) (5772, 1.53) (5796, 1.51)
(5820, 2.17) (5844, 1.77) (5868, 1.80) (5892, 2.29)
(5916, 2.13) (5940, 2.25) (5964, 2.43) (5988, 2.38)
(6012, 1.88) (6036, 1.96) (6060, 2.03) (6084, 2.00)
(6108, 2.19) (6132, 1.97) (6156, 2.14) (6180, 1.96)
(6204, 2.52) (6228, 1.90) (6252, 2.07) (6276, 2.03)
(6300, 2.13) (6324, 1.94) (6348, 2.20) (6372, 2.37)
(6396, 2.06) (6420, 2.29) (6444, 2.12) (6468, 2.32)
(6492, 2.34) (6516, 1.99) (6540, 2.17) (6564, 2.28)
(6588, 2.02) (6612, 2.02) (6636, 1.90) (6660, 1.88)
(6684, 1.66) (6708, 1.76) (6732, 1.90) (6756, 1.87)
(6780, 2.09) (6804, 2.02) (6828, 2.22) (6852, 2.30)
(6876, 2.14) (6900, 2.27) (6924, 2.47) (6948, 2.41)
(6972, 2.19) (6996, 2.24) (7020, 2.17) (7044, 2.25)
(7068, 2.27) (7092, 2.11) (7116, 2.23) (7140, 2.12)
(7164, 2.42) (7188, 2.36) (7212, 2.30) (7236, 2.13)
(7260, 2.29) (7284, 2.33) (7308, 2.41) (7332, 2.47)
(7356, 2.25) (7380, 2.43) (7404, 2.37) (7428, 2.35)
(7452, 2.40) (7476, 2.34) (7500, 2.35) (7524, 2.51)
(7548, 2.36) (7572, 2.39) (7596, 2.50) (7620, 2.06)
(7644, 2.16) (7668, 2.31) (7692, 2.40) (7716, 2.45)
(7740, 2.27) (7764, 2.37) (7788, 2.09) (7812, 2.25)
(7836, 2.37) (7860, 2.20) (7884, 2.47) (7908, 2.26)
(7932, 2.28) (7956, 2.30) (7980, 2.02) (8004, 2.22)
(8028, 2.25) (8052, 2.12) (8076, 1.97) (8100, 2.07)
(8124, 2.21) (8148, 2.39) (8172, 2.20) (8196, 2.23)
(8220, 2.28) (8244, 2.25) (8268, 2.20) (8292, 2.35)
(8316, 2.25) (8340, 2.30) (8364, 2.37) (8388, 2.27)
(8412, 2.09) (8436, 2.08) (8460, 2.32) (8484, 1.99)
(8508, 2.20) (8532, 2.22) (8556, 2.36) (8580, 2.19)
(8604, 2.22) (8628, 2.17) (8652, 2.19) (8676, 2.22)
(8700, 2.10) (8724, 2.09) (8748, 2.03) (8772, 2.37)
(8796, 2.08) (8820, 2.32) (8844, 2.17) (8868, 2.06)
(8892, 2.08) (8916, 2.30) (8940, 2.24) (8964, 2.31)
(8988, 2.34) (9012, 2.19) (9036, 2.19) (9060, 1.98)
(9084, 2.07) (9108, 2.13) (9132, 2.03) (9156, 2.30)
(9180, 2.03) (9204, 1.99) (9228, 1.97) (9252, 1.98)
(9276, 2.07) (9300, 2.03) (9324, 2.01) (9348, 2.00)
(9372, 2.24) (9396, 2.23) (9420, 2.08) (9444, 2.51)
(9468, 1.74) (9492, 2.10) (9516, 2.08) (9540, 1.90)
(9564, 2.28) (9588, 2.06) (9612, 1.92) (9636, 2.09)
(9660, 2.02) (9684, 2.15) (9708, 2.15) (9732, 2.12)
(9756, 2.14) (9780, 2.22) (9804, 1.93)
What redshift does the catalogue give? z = 0.293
